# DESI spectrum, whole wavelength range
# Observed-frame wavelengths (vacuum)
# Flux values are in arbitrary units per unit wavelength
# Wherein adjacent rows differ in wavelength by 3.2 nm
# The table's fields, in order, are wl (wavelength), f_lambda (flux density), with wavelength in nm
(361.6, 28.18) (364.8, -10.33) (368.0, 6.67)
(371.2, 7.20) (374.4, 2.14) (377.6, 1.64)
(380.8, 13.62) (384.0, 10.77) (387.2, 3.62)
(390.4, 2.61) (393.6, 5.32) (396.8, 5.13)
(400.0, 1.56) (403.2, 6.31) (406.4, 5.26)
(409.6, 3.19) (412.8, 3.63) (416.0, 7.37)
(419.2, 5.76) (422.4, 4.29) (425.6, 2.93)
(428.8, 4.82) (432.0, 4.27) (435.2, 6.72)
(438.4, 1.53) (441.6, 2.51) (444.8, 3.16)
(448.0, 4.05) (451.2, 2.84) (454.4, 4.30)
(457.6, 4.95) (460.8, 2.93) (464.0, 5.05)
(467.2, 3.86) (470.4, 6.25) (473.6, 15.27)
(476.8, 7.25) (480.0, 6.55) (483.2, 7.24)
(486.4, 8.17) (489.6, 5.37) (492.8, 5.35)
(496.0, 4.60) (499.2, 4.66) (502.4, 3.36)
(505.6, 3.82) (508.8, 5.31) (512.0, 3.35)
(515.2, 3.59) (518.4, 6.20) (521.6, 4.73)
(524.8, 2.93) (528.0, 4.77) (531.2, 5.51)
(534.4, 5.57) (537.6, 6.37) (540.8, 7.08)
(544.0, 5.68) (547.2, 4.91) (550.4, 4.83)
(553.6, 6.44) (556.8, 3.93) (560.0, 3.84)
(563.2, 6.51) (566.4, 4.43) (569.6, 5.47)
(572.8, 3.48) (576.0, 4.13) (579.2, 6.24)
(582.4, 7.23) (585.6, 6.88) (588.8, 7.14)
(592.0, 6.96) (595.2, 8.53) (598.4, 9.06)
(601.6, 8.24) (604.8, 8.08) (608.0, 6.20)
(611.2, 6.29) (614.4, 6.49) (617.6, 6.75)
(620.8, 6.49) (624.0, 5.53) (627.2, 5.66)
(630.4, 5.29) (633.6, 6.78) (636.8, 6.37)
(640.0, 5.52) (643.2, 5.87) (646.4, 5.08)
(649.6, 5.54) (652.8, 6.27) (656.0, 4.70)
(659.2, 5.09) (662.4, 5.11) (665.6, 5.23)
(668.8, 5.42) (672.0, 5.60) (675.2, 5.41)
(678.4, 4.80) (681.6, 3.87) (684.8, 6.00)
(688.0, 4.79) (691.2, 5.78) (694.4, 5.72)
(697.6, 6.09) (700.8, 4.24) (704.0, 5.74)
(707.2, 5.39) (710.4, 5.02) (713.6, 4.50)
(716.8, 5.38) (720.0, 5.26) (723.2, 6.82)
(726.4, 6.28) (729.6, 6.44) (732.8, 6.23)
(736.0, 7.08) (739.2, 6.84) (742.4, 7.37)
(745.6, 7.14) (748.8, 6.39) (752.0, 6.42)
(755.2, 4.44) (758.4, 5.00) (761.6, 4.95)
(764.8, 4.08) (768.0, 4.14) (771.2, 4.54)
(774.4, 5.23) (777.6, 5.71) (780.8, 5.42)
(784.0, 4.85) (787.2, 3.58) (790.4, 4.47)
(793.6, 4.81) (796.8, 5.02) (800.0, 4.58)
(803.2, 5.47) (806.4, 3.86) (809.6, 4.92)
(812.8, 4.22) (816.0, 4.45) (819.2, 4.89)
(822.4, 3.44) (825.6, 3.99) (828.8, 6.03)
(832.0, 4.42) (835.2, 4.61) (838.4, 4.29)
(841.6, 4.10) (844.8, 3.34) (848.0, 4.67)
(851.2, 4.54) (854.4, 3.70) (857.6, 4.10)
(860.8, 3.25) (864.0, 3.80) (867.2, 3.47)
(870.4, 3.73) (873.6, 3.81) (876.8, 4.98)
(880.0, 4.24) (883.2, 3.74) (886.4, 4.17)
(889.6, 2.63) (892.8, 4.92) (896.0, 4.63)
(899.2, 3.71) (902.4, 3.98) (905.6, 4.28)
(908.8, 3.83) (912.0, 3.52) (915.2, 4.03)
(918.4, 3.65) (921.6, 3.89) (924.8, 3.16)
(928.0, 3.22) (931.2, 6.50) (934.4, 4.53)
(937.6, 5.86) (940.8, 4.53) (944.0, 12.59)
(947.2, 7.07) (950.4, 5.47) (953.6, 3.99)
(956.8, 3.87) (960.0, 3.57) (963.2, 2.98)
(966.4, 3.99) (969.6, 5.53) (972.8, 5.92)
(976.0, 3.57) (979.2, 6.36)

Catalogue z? 2.882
